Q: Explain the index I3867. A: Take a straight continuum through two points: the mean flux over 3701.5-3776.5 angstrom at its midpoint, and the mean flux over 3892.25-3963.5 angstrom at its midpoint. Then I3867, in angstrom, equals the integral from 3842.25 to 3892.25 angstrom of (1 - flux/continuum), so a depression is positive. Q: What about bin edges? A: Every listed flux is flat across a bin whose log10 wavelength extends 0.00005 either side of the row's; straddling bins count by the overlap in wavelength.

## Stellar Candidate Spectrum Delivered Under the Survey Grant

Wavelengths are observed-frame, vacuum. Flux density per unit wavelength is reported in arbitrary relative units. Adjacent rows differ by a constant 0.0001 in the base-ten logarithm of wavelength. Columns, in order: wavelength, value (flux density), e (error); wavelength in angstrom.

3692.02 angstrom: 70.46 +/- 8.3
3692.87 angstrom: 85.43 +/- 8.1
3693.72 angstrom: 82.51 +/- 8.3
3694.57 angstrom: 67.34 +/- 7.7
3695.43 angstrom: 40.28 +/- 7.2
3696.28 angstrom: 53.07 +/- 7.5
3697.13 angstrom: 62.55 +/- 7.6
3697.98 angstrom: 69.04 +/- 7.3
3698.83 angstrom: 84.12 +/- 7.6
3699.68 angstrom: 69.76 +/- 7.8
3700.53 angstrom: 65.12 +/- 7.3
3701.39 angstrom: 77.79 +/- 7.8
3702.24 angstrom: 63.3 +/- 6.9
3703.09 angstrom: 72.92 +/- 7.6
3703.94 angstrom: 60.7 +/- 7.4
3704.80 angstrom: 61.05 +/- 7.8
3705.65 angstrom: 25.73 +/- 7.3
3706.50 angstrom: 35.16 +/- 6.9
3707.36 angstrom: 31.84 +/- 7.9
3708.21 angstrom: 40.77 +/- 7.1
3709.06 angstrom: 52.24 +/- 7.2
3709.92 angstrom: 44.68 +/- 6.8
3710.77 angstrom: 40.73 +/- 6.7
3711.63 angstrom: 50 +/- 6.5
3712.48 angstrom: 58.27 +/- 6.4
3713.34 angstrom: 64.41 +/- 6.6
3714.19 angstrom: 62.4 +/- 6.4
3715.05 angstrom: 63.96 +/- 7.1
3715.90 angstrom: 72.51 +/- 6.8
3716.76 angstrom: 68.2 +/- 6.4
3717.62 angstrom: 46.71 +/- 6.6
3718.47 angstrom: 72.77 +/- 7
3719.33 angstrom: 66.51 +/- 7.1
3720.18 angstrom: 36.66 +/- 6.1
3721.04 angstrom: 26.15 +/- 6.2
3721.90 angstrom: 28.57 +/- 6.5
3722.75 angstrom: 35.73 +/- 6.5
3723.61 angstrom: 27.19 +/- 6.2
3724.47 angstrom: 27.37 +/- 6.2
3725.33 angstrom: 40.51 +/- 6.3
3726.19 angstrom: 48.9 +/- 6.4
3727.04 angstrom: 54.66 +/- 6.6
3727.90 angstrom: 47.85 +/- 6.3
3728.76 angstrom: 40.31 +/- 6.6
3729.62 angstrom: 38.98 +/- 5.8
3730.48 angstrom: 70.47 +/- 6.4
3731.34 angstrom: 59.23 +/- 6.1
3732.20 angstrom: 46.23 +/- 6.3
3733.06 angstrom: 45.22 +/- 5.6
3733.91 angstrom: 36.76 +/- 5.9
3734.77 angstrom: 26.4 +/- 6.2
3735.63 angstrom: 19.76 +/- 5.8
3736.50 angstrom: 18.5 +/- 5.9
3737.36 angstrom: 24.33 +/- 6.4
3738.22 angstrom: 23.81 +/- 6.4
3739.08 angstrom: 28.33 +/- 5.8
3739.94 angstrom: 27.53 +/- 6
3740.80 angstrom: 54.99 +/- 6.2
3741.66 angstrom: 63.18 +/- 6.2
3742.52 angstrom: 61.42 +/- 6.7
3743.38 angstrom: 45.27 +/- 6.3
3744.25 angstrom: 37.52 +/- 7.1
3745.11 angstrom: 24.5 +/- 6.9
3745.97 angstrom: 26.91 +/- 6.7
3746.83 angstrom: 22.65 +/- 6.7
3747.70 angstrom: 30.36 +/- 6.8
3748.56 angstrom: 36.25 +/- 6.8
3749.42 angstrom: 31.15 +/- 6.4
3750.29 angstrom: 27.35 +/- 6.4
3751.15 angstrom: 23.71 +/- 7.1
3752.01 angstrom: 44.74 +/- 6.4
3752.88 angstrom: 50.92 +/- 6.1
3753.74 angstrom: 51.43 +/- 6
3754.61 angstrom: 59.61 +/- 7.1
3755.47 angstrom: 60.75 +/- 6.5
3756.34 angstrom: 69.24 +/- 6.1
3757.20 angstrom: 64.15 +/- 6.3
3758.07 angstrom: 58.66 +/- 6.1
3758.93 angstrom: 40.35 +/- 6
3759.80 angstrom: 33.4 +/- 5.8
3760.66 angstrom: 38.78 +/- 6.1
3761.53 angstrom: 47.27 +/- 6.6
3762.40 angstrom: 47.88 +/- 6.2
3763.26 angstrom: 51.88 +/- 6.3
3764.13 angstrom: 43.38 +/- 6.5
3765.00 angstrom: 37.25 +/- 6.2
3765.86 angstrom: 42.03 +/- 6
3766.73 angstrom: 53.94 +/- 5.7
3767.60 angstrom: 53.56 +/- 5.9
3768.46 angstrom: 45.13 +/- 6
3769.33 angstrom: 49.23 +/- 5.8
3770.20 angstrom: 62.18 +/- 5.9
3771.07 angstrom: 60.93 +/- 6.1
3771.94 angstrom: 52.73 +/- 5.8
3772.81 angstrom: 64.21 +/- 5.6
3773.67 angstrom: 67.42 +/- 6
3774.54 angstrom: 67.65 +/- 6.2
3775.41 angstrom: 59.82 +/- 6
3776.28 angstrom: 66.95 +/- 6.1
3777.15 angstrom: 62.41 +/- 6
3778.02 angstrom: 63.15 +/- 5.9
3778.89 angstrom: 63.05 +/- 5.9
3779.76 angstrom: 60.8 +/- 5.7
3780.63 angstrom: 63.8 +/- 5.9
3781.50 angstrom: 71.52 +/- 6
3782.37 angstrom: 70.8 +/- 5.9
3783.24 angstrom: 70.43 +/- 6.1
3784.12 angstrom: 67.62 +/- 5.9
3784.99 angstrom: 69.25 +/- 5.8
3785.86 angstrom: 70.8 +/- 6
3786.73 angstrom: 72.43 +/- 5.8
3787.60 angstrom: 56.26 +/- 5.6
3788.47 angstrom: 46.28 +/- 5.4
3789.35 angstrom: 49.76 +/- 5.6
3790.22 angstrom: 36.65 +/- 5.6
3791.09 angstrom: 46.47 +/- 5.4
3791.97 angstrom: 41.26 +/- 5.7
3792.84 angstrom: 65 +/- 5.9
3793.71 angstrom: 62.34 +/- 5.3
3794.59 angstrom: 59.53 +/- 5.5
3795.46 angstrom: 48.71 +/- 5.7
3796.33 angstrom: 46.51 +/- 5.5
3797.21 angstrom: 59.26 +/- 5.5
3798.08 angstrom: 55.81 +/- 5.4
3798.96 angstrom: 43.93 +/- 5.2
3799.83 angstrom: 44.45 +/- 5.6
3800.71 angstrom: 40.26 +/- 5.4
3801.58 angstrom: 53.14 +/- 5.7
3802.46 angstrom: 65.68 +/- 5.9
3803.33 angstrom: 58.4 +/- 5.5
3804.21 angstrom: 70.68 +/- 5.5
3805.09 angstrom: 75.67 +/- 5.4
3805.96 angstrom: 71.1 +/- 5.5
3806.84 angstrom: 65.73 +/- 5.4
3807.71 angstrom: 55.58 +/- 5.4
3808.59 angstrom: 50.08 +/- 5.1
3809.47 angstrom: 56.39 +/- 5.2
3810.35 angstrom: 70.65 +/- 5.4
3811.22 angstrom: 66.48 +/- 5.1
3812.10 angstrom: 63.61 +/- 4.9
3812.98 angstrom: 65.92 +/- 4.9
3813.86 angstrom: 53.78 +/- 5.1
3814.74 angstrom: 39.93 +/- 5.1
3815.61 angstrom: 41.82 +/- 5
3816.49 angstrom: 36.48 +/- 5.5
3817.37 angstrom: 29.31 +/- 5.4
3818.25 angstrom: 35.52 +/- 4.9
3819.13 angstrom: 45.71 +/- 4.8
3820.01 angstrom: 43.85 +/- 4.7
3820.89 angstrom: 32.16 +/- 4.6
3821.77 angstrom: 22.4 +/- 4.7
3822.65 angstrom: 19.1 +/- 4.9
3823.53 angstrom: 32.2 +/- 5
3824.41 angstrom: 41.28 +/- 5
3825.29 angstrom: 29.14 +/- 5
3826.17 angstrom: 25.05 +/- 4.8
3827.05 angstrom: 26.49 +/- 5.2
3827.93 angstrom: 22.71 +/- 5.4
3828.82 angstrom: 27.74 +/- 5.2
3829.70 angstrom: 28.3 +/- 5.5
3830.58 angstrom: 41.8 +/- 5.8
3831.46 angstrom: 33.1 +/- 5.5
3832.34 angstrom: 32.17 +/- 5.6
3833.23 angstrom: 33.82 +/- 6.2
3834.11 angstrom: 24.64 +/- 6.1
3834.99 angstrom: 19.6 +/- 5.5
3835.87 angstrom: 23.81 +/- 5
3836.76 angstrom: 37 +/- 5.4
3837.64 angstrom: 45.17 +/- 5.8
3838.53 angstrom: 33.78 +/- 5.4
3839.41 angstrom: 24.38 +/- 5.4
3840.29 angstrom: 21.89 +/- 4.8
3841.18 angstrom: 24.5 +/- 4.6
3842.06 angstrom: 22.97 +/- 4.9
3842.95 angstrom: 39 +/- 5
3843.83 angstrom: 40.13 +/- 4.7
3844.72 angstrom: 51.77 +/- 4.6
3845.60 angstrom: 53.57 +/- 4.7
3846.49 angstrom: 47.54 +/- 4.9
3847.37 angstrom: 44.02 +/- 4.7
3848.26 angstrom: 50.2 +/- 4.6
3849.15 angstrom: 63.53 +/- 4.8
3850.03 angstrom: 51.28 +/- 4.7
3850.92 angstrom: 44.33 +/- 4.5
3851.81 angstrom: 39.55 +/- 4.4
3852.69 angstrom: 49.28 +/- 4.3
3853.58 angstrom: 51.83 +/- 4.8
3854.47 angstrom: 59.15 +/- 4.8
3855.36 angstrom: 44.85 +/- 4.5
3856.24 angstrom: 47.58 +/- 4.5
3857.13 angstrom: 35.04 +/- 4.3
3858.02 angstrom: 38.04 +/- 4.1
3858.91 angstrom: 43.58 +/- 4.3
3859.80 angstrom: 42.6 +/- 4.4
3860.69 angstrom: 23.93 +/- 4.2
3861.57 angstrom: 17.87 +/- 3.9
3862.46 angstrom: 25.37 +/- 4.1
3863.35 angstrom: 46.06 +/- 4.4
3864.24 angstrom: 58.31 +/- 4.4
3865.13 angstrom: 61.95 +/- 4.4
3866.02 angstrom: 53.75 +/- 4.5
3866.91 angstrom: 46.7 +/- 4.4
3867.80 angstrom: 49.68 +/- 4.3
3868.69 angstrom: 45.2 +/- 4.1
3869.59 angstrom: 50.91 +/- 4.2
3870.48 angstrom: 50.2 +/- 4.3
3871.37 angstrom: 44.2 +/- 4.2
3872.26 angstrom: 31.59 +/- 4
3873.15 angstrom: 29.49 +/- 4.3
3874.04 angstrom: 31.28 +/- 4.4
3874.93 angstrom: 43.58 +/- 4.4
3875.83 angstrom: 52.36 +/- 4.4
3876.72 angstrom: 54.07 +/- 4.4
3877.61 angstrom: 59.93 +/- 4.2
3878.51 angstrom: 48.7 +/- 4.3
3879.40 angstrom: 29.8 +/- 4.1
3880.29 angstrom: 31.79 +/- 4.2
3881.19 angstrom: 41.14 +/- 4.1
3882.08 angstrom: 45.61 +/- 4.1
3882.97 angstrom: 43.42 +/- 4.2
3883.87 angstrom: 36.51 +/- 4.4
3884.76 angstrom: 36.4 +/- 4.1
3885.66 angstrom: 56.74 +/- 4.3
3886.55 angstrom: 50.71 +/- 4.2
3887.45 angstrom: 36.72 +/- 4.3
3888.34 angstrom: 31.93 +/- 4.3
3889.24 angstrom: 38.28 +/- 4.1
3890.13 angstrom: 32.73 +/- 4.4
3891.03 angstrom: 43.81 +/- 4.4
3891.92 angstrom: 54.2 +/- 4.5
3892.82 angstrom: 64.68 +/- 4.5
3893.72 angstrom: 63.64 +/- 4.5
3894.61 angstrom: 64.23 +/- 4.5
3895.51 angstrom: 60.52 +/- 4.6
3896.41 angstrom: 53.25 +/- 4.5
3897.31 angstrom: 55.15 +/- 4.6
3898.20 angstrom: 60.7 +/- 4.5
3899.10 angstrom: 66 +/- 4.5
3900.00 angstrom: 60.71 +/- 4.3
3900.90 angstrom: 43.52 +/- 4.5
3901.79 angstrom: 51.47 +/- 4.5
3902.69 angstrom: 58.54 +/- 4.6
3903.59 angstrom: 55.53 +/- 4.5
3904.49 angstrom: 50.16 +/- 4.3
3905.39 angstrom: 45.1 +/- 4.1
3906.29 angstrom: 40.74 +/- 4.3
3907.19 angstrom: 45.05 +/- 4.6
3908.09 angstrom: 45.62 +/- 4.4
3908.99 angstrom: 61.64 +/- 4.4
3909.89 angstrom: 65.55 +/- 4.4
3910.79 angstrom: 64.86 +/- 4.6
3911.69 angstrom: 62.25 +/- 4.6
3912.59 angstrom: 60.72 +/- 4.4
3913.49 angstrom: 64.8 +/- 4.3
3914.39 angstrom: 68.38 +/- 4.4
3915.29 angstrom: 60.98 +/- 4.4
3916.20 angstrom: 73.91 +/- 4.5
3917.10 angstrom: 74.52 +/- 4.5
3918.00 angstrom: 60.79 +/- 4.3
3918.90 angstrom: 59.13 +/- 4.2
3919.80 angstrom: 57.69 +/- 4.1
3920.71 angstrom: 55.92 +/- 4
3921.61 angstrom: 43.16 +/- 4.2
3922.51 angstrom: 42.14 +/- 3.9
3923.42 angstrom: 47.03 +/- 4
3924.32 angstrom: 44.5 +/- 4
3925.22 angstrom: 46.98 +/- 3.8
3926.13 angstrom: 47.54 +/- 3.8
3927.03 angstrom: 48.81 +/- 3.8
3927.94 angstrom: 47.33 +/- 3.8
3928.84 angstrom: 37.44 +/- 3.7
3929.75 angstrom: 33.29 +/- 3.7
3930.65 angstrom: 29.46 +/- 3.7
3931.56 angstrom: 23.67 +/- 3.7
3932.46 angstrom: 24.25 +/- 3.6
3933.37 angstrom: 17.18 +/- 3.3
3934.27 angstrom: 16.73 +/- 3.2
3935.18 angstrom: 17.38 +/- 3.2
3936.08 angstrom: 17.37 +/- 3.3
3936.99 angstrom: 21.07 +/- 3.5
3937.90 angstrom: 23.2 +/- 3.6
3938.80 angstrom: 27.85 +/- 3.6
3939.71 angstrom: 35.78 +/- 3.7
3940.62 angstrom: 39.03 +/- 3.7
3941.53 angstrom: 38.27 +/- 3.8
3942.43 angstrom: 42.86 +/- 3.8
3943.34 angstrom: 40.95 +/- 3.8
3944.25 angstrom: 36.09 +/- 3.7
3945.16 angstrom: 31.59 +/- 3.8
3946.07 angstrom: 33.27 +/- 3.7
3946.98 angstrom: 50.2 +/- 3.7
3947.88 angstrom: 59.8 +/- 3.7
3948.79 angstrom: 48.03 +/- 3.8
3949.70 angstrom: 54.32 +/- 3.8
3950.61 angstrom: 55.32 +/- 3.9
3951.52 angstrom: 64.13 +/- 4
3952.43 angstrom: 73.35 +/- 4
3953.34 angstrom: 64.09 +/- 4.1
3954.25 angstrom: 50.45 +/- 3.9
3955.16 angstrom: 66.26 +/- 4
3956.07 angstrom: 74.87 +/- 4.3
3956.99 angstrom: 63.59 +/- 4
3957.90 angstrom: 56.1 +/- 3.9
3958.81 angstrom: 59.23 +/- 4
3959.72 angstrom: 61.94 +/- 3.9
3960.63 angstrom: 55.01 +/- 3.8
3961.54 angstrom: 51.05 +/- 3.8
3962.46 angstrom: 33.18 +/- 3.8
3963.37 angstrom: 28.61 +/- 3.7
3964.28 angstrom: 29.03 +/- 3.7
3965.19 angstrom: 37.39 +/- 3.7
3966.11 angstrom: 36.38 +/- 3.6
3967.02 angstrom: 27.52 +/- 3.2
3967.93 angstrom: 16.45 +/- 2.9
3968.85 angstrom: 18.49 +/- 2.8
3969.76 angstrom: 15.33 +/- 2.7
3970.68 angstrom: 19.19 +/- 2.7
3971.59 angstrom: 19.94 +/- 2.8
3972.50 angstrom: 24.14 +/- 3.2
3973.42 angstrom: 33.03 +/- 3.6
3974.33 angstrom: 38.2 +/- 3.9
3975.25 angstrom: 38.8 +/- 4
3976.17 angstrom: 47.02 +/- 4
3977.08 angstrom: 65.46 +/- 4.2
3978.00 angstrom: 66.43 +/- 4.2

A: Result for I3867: 4.7 angstrom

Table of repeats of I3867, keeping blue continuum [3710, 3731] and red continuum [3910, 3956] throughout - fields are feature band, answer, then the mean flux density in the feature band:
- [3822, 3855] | 7.73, 36.6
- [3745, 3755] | 2.65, 36.1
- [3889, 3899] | -1.59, 54.5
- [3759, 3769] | 0.83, 44.8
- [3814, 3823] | 2.38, 35.4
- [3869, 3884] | 1.43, 42.8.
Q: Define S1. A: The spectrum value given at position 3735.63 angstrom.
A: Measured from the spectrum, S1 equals 19.76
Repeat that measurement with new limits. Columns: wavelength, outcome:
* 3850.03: 51.28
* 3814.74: 39.93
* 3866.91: 46.7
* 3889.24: 38.28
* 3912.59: 60.72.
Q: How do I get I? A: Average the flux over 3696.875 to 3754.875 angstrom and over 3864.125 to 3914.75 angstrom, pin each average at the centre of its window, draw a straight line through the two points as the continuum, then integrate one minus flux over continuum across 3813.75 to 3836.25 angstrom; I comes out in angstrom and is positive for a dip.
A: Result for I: 7.6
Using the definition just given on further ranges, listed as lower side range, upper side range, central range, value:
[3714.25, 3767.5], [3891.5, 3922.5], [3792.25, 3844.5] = 7.1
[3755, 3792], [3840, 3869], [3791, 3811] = -2.0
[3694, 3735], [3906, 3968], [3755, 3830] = -2.9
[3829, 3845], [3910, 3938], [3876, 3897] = -3.9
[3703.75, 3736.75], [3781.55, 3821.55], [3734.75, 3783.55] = 2.5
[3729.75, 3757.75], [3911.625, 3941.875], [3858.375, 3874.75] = 0.2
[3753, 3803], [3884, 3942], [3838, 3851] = 2.7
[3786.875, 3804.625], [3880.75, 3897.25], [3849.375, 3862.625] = 2.1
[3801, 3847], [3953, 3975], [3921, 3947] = 4.1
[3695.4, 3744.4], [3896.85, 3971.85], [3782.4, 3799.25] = -3.1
